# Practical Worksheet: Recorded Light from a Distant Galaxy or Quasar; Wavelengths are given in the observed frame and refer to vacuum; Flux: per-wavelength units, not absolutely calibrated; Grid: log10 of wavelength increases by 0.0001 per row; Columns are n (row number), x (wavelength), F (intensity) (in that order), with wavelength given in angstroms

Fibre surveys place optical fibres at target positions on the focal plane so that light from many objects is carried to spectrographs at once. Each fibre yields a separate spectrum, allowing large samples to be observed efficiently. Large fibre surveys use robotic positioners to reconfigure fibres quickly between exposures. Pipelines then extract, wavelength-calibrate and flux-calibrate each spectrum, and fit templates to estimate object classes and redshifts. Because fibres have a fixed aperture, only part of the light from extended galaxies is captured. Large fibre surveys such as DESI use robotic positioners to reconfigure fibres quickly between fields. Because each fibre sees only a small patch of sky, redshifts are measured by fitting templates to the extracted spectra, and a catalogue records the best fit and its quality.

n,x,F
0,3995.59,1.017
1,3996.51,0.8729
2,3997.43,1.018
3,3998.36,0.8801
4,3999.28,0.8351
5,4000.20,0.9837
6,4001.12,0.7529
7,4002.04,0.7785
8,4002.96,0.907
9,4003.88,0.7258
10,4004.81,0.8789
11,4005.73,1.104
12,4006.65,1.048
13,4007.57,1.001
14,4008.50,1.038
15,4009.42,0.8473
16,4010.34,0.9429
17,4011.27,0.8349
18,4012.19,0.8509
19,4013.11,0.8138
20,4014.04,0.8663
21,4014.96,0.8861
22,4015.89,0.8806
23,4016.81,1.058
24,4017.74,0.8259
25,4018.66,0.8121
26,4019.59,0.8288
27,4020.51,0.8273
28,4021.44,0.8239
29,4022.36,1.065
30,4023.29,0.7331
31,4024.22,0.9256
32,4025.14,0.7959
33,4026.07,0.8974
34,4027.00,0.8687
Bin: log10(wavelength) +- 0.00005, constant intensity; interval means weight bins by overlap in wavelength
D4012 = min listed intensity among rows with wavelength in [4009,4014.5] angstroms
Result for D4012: 0.8138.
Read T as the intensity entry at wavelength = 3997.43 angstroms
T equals 1.018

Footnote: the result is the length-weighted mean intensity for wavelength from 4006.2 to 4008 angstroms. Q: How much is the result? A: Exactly 1.03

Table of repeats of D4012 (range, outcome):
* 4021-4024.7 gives 0.7331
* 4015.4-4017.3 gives 0.8806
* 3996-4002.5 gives 0.7529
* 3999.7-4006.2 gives 0.7258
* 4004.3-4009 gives 0.8789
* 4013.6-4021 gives 0.8121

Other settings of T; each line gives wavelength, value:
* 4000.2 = 0.9837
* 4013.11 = 0.8138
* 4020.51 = 0.8273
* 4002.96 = 0.907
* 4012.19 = 0.8509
